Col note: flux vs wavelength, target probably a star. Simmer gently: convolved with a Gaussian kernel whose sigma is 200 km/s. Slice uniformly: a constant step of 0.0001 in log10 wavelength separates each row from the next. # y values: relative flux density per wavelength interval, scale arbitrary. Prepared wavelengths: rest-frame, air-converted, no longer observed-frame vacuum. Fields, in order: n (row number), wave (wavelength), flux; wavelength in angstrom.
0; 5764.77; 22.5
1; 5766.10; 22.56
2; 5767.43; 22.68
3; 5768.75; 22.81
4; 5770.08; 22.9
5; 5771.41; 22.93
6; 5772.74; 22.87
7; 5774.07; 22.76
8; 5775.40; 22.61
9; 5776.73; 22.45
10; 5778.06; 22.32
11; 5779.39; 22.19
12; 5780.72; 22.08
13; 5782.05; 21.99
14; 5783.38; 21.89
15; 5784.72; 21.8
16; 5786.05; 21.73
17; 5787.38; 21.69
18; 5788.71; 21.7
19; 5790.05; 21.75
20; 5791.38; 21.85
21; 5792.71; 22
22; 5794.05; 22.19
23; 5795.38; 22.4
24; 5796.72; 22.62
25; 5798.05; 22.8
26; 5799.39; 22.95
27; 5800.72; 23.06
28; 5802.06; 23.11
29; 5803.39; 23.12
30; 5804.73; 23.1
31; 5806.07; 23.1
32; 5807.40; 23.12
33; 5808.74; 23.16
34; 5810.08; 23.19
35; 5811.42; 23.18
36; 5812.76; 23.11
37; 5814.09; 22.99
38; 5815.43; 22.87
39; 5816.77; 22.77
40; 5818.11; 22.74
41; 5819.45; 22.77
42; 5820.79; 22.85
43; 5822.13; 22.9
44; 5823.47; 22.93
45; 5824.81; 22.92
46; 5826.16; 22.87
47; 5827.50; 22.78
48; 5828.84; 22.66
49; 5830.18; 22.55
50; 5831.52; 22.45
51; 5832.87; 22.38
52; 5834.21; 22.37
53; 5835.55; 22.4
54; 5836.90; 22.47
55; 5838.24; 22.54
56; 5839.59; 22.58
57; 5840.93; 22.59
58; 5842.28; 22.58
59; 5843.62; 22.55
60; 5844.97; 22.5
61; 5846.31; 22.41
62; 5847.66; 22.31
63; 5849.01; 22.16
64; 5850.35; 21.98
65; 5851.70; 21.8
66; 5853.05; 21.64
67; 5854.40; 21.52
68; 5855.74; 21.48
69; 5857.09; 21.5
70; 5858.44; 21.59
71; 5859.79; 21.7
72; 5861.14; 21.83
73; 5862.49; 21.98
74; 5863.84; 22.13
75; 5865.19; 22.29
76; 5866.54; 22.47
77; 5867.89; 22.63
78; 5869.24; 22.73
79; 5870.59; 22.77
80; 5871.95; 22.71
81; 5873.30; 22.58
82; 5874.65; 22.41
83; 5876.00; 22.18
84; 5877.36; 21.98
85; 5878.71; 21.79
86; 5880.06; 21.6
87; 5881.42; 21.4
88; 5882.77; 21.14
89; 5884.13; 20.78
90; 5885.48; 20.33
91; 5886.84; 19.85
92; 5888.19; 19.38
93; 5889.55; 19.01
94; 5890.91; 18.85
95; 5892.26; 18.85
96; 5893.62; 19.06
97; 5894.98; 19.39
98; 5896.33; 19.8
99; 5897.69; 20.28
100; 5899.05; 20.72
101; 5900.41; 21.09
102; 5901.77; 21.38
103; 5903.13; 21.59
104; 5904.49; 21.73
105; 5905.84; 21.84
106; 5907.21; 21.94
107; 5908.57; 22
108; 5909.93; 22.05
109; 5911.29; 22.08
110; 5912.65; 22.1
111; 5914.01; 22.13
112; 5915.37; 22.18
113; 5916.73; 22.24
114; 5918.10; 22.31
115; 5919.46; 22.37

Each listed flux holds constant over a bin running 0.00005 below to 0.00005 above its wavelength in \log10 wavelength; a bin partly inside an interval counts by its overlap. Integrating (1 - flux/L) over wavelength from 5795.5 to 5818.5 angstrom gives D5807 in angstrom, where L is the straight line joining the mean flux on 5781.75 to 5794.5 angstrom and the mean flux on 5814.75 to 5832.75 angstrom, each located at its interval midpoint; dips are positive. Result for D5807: -0.7 angstrom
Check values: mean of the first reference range 21.8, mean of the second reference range 22.8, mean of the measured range 23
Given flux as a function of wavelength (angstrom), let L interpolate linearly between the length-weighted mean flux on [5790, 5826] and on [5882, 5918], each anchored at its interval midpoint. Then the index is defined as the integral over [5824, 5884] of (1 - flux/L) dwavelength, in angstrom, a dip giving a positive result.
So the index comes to -1.0 angstrom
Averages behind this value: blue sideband 22.8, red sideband 20.9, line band 22.2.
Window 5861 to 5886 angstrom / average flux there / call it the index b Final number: 22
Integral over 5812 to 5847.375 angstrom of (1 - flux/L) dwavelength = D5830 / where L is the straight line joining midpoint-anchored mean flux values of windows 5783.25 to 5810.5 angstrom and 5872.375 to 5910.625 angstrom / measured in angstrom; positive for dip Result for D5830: -1.2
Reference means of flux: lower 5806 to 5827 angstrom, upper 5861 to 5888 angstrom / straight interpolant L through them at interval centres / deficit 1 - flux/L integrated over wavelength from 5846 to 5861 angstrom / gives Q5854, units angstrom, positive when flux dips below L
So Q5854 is 0.29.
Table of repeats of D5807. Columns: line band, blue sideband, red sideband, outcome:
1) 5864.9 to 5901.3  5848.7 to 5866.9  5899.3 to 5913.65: 1.3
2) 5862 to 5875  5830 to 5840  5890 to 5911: -0.6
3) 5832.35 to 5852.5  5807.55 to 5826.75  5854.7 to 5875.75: 0.2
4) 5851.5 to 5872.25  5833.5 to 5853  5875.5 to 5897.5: -0.6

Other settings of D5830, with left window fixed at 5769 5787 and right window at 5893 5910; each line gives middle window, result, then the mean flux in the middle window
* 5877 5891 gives 0.4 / 20.6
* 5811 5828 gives -0.8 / 22.9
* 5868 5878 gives -0.6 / 22.5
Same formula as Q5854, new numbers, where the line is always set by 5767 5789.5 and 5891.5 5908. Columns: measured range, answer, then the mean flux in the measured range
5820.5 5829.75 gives -0.5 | 22.8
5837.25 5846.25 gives -0.5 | 22.6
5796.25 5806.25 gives -0.5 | 23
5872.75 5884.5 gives -0.5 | 21.8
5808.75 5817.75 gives -0.5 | 23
